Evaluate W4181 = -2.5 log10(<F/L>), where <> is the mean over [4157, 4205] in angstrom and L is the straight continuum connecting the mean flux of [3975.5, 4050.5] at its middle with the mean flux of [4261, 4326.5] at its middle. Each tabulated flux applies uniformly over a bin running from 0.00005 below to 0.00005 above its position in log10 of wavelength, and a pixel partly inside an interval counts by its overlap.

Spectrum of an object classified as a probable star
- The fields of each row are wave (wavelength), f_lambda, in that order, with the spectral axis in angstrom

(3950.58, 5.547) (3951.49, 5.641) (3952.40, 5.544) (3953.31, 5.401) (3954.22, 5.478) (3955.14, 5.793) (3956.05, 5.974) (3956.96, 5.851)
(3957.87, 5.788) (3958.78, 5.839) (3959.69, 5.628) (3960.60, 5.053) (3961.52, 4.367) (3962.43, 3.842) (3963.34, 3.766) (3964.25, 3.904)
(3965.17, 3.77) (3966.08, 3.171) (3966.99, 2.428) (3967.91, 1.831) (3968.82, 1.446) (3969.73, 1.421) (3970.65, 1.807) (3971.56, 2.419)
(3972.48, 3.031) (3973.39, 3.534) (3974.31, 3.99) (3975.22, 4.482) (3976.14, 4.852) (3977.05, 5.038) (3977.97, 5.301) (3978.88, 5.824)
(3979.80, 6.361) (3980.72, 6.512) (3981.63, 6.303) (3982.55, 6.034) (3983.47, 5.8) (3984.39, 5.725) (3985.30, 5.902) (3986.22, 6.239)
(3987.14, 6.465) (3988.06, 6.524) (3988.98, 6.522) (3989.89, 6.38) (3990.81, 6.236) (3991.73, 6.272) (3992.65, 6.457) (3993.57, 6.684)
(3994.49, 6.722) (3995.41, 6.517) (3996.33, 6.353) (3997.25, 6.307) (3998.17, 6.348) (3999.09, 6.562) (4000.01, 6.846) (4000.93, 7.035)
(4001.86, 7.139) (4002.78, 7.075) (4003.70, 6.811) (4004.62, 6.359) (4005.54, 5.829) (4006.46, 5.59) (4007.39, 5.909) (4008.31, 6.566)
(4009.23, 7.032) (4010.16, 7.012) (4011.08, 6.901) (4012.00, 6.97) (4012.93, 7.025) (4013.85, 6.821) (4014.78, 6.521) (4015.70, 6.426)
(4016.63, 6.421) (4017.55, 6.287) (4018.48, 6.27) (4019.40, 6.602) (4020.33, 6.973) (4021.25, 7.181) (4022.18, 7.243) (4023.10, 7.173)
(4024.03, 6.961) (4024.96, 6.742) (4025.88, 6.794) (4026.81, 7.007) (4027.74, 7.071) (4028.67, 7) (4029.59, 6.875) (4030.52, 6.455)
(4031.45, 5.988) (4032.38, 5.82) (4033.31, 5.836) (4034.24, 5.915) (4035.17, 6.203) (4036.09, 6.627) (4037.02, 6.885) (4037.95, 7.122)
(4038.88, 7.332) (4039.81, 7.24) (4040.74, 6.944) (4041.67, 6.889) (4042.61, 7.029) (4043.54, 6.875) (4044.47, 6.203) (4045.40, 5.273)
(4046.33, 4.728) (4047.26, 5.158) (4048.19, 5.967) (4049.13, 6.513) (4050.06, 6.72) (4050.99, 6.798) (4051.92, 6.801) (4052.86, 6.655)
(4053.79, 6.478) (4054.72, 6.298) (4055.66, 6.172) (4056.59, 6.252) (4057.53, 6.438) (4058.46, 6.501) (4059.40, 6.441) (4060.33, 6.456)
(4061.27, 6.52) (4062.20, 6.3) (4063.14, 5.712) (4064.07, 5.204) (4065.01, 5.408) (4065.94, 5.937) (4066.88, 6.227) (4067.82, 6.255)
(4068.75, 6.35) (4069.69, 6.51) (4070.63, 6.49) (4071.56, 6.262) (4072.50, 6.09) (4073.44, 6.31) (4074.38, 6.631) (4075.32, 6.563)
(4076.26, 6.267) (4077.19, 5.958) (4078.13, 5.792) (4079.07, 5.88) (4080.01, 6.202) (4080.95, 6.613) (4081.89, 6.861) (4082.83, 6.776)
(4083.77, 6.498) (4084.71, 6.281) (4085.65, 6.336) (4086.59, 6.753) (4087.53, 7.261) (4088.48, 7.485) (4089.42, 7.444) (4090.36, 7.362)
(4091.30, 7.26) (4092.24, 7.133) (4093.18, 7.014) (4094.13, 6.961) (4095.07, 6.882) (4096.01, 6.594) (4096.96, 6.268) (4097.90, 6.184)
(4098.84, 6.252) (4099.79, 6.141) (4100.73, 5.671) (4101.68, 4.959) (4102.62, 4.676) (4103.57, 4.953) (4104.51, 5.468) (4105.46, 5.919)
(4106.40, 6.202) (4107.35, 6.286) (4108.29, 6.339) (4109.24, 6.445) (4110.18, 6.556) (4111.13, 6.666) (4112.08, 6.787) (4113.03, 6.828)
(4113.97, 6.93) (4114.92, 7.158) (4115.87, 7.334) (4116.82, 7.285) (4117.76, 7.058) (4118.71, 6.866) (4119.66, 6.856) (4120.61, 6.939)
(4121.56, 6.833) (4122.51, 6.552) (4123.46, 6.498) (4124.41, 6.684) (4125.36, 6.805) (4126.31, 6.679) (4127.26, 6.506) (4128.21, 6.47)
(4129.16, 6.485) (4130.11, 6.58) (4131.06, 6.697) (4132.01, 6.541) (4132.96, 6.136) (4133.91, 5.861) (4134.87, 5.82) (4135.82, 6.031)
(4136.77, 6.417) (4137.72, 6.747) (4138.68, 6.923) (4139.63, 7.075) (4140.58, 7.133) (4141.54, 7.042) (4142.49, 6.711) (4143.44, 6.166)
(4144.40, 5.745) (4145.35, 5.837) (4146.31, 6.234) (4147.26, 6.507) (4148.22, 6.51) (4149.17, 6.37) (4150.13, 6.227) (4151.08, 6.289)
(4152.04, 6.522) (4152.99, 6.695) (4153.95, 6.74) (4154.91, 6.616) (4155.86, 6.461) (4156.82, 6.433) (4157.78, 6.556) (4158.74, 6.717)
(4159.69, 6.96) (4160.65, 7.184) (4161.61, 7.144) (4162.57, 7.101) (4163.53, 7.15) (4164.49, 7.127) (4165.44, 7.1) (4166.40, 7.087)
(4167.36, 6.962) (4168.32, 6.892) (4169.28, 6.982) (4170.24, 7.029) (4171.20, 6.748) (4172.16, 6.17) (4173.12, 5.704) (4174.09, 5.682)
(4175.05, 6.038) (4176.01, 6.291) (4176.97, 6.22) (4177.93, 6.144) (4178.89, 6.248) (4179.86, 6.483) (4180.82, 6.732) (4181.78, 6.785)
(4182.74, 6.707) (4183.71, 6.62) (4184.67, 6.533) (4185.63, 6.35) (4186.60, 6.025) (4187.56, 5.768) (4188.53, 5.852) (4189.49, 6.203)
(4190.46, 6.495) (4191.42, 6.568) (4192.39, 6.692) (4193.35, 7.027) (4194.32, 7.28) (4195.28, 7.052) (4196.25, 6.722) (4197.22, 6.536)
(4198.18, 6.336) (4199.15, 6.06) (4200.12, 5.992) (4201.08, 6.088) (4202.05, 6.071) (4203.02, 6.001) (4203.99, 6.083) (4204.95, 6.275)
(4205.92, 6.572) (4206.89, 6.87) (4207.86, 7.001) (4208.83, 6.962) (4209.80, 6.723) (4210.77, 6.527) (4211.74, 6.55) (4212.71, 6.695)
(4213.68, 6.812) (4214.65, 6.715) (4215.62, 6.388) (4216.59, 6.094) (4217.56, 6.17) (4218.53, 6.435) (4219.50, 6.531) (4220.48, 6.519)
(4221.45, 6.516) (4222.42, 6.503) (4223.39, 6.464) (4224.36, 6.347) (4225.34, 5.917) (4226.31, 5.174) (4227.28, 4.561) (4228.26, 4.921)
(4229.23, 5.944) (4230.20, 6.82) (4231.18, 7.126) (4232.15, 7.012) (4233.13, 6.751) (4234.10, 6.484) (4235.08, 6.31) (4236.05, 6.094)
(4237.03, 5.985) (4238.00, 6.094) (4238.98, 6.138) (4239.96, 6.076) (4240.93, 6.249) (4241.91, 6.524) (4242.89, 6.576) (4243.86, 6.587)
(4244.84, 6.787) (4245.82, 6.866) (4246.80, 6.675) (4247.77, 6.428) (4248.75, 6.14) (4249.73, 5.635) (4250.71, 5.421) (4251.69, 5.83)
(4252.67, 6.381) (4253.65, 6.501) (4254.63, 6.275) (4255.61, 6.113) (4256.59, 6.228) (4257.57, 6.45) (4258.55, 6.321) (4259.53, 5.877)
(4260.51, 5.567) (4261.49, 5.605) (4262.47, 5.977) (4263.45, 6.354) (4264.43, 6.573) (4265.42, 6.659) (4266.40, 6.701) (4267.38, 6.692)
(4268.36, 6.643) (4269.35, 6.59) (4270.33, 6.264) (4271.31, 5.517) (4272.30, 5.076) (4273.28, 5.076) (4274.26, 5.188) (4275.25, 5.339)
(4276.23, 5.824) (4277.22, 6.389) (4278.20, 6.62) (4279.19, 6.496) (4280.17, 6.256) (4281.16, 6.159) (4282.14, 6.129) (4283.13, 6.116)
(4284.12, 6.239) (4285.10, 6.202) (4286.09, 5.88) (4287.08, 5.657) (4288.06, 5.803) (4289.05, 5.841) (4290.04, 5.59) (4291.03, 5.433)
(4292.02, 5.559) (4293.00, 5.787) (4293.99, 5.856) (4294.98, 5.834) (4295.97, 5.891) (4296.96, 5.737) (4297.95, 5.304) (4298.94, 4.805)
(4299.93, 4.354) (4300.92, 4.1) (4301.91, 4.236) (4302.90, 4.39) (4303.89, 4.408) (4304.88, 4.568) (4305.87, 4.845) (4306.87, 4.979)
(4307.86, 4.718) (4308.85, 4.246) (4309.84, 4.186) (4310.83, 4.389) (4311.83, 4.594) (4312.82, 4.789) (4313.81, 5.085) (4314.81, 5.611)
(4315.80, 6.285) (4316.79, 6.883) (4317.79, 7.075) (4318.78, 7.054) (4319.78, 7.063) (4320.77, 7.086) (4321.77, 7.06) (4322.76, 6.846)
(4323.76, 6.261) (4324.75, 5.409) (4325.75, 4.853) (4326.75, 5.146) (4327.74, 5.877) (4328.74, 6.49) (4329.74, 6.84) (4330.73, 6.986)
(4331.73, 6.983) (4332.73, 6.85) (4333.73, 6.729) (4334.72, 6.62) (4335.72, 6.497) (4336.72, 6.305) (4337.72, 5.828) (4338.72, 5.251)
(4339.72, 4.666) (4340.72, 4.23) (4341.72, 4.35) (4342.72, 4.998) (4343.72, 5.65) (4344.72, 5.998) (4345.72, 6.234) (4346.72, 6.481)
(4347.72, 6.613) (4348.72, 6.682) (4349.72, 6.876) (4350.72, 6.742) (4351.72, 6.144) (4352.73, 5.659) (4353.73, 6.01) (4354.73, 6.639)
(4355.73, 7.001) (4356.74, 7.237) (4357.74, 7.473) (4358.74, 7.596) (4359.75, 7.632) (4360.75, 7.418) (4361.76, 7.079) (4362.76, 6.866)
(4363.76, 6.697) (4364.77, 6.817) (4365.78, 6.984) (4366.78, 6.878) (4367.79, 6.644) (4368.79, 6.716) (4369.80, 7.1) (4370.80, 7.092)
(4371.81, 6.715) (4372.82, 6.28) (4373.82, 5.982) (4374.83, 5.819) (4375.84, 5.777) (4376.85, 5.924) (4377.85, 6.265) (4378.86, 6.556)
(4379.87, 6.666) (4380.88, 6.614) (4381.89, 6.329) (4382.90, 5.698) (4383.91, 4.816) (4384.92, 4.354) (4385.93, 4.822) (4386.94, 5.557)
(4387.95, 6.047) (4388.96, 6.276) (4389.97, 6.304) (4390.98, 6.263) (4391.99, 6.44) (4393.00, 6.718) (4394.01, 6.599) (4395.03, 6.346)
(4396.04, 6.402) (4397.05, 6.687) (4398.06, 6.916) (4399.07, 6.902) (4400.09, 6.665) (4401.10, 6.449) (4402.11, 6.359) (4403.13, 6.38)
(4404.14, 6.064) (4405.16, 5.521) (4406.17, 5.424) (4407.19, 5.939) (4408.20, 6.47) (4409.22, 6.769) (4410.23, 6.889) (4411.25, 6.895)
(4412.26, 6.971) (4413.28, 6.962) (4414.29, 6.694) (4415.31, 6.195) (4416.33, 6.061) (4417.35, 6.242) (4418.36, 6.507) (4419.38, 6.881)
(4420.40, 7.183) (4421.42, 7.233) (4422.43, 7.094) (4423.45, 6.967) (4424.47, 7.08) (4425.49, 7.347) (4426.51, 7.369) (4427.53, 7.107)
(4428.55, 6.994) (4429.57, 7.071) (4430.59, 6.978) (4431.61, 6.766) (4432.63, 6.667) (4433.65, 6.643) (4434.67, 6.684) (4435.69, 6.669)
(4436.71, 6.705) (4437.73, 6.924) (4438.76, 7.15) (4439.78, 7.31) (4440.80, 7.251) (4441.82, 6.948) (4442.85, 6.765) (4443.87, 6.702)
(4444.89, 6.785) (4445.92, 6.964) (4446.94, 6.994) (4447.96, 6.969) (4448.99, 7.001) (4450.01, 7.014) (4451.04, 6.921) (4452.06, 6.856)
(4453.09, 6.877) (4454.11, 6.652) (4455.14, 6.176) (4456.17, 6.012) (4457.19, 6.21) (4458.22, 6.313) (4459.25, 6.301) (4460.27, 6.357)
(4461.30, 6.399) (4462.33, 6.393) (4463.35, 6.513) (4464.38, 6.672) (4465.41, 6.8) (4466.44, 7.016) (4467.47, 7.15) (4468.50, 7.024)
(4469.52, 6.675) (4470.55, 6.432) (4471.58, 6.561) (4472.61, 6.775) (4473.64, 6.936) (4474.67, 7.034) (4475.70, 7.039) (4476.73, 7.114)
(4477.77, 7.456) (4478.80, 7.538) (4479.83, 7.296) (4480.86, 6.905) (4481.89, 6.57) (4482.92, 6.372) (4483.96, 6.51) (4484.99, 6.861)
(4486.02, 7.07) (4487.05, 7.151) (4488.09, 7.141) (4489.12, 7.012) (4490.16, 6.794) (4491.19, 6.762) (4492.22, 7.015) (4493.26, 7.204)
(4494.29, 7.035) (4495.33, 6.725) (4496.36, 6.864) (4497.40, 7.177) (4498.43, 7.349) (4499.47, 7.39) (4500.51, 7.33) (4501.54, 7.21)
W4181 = -0.09 mag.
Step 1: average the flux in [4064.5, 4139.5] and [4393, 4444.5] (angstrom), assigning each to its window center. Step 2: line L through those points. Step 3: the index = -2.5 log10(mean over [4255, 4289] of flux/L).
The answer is 0.090 mag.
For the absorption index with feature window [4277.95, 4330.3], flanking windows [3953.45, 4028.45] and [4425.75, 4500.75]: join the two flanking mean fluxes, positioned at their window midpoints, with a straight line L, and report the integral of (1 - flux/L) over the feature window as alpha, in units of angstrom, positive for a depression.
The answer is 6.8 angstrom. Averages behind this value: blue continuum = 5.73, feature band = 5.64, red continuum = 6.87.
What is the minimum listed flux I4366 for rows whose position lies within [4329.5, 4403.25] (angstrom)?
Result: 4.23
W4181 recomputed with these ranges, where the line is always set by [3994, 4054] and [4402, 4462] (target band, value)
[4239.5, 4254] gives 0.06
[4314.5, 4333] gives 0.04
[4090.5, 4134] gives 0.02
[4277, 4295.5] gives 0.12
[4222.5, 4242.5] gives 0.08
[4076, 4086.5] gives 0.04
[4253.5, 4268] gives 0.07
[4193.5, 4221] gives 0.02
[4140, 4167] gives -0.01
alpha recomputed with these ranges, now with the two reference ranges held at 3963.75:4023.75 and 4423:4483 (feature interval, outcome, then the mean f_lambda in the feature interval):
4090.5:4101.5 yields -1.1 angstrom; 6.56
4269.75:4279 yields 1.0 angstrom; 5.74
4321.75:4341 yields 1.3 angstrom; 6.08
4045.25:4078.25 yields -1.7 angstrom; 6.19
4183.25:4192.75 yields -0.2 angstrom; 6.3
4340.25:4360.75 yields 0.8 angstrom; 6.35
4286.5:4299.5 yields 1.7 angstrom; 5.62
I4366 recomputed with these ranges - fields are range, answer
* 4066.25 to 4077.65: 5.958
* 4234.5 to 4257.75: 5.421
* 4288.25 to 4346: 4.1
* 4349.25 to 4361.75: 5.659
